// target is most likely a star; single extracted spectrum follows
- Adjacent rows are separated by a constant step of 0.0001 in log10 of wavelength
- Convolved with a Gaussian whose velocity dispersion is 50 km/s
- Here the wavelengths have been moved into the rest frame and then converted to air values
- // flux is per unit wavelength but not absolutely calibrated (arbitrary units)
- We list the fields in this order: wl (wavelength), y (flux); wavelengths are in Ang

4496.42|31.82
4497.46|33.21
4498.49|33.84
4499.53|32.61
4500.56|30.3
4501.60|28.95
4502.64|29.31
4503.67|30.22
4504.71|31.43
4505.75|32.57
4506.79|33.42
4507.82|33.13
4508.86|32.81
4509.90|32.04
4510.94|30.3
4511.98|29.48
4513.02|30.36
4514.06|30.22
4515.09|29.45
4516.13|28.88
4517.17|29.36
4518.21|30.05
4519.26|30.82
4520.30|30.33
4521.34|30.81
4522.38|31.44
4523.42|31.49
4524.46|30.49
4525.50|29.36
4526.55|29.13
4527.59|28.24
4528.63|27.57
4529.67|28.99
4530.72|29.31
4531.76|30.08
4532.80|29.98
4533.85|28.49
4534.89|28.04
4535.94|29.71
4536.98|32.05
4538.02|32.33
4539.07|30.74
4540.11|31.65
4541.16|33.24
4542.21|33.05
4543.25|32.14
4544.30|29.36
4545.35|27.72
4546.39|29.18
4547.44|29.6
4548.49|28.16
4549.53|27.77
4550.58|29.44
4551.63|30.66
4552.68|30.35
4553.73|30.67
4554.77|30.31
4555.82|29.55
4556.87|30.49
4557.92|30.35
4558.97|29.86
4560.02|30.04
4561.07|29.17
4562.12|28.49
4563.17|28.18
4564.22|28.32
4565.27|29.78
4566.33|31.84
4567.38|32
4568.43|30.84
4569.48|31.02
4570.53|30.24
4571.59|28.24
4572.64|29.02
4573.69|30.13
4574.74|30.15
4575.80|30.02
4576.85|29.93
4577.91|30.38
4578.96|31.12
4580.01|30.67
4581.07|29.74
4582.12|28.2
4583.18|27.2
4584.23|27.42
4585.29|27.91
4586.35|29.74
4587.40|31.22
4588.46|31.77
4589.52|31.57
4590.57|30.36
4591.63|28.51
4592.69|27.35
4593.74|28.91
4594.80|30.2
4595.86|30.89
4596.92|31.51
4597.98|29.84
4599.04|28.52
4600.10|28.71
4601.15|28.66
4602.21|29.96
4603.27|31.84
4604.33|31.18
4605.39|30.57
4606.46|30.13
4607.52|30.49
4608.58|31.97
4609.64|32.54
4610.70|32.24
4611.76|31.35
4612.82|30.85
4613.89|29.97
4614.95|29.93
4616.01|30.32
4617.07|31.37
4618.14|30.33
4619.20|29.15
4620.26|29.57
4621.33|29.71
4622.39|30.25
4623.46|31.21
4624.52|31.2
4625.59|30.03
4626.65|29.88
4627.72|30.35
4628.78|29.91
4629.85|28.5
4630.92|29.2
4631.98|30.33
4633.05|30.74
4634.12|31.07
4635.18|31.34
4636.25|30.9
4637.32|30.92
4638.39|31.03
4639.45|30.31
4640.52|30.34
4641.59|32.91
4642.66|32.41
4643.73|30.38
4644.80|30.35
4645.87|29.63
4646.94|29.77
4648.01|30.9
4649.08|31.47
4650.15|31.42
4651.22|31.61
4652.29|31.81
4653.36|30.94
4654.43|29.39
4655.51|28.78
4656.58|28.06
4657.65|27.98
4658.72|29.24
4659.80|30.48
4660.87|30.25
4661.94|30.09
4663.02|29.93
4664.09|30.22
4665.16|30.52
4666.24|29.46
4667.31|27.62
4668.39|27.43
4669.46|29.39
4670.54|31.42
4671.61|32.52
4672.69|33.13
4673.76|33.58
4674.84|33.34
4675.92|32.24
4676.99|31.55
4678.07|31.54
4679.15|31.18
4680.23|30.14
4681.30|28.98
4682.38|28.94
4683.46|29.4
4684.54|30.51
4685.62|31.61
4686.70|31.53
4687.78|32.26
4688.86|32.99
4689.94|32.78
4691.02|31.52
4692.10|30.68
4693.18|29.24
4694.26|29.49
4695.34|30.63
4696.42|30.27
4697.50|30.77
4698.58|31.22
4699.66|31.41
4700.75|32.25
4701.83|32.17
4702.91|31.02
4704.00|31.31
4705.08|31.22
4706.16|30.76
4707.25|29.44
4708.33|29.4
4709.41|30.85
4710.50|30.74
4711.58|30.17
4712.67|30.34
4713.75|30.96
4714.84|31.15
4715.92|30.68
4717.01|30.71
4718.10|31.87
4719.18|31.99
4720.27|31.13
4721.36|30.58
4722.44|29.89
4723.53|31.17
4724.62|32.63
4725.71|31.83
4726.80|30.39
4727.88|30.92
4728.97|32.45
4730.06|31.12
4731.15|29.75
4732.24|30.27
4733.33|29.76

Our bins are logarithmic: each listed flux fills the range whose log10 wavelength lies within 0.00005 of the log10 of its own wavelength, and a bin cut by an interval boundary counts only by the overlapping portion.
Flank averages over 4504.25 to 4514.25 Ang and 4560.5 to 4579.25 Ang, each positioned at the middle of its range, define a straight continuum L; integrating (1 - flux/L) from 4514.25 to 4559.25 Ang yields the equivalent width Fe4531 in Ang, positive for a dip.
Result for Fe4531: 1.2 Ang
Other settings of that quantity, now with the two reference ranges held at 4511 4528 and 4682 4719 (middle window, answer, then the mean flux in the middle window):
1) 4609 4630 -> 0.02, 30.5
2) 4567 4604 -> 0.63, 29.8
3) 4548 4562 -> 0.22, 29.7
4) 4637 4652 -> -0.17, 31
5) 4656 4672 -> 0.58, 29.6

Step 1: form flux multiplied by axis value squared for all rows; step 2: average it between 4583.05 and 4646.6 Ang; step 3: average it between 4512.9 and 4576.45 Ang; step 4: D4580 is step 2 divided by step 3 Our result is 1.04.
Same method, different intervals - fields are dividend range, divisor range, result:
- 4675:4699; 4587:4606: 1.07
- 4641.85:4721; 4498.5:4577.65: 1.08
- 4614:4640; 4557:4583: 1.04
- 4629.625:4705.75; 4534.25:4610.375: 1.07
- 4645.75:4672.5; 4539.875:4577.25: 1.05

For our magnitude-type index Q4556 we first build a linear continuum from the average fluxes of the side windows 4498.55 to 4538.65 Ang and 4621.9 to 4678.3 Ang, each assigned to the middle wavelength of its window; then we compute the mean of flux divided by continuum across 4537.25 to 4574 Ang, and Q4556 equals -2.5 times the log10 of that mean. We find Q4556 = 0.01 mag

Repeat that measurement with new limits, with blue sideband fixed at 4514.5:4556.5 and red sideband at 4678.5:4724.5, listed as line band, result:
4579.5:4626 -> 0.01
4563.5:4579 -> 0.00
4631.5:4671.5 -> 0.01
